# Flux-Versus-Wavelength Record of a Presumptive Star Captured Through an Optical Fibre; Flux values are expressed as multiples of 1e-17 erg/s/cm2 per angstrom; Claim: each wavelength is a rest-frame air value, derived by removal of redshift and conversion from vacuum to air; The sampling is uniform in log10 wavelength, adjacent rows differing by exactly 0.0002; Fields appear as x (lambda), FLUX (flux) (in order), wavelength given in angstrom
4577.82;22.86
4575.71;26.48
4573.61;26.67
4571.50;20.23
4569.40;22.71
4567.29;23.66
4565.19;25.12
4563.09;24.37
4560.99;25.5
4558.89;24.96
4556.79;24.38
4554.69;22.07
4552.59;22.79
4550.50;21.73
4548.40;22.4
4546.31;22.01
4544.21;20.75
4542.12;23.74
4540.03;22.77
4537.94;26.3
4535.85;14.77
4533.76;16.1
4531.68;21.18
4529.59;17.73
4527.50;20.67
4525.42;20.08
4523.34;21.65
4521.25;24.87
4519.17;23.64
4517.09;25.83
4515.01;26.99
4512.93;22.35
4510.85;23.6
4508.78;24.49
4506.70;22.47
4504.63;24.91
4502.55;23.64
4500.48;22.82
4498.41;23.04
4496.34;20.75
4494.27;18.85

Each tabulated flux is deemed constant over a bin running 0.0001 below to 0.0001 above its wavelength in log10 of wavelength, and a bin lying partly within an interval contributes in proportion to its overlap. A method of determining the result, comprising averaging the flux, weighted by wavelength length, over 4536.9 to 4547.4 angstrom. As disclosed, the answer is 23.1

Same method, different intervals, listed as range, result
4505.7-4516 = 24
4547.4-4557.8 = 22.7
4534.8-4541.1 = 21.3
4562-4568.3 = 24.4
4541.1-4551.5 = 22.1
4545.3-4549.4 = 22.2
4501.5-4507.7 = 23.7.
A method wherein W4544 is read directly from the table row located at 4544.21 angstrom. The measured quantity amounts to 20.75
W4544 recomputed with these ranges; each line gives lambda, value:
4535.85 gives 14.77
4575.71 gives 26.48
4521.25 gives 24.87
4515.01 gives 26.99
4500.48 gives 22.82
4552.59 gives 22.79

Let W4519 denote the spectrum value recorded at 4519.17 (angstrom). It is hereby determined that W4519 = 23.64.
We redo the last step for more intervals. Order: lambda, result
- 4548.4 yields 22.4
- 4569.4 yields 22.71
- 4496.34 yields 20.75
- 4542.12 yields 23.74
